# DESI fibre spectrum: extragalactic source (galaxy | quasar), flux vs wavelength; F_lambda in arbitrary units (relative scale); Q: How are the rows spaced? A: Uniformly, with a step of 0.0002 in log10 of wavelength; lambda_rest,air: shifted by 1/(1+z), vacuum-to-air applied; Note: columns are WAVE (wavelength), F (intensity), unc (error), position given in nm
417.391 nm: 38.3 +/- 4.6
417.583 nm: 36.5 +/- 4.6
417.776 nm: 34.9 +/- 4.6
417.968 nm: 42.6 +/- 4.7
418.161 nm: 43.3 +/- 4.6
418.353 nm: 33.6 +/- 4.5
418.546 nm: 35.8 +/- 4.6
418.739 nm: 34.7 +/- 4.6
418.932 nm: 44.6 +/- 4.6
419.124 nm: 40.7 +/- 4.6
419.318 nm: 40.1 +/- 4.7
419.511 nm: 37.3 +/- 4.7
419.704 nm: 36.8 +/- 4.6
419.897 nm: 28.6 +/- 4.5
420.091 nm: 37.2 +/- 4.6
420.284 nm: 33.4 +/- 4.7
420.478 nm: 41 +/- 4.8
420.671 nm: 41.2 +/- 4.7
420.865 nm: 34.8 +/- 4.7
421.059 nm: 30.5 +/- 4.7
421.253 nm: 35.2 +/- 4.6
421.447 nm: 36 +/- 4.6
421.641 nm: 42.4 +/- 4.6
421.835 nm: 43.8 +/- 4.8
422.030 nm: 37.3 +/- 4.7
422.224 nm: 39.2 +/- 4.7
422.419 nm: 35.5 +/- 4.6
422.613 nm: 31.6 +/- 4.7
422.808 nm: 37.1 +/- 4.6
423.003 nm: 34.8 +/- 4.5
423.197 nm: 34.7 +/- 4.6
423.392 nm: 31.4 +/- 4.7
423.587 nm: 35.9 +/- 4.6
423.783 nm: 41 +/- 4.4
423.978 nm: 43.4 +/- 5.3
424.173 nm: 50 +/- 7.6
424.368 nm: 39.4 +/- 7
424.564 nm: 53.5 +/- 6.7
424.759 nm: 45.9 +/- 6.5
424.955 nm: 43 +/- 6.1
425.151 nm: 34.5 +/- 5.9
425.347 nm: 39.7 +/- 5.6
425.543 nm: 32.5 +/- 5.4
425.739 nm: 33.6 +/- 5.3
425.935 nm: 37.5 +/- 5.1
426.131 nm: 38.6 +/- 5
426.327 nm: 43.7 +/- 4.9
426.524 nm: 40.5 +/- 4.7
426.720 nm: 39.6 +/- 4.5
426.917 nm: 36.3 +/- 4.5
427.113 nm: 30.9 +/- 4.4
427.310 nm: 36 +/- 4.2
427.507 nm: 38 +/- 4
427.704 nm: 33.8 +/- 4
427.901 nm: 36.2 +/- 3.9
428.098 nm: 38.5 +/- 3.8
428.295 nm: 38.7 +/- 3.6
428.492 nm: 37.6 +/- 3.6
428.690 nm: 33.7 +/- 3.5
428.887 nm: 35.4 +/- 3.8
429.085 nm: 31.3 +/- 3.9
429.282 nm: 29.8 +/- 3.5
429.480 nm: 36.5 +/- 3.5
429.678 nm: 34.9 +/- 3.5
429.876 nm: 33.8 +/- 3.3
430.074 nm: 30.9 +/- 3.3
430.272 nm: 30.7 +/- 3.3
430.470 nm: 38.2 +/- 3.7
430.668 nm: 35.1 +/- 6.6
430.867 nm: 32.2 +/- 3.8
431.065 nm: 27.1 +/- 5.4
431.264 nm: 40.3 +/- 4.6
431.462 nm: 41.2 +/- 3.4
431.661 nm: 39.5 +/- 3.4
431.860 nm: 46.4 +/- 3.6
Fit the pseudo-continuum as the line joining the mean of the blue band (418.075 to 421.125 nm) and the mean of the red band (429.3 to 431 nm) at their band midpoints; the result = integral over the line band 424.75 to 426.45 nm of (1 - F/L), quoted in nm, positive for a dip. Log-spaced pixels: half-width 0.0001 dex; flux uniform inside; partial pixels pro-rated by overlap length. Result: -0.16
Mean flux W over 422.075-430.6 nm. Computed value 37.1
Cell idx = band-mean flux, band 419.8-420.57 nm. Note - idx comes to 35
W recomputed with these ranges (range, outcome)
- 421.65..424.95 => 39.8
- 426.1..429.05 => 37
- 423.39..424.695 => 43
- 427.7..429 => 36.4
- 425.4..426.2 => 35.7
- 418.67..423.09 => 37.1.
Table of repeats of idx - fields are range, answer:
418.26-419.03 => 37.2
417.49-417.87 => 35.6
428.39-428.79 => 35.7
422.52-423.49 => 33.9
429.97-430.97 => 33.4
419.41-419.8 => 37.1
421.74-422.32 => 40.1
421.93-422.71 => 35.9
